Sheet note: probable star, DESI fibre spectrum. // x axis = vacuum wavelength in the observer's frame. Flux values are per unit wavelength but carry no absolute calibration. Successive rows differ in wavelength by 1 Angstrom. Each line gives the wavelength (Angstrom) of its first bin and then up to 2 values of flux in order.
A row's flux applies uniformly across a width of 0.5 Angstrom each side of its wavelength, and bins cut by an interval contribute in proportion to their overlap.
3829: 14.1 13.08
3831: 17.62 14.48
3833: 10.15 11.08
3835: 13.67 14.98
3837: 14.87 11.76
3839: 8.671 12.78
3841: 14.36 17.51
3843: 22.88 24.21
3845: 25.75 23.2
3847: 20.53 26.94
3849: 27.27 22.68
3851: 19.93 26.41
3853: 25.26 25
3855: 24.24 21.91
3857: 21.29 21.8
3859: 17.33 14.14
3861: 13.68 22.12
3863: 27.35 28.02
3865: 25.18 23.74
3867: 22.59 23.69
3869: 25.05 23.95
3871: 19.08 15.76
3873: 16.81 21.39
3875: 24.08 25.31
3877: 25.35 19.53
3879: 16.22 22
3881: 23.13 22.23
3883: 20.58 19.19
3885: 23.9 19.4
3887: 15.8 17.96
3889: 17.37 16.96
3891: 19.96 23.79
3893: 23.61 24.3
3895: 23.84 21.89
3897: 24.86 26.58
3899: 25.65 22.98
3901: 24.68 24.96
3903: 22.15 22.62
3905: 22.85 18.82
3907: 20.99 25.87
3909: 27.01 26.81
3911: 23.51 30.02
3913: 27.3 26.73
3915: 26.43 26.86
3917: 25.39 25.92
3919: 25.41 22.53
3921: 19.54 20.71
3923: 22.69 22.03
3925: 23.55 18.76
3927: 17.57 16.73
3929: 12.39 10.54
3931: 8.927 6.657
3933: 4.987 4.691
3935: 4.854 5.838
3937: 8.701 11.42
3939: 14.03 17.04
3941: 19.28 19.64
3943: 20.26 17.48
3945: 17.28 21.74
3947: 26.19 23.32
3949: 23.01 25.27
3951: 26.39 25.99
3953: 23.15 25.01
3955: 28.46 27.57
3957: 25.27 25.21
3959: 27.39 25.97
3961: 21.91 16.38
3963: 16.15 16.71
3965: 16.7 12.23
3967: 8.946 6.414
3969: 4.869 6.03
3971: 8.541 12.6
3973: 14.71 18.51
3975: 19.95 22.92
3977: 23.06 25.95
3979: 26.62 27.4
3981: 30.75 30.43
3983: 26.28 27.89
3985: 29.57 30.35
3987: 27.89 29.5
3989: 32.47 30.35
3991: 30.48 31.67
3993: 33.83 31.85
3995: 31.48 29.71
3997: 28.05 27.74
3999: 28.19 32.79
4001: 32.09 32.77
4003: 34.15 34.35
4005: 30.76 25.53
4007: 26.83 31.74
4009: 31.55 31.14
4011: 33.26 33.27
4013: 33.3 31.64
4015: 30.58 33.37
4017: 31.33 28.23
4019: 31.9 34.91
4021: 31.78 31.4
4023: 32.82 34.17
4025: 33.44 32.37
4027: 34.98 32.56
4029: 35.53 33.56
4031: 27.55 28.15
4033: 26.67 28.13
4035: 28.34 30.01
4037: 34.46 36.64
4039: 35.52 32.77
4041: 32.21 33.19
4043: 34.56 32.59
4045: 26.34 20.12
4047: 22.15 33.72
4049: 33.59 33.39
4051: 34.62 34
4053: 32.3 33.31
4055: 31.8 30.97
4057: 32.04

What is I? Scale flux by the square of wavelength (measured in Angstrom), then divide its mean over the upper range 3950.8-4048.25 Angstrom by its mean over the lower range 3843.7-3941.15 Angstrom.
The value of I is 1.39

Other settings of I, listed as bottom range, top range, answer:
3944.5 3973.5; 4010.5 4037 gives 1.70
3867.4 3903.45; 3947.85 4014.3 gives 1.23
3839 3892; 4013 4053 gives 1.62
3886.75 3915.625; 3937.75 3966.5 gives 0.94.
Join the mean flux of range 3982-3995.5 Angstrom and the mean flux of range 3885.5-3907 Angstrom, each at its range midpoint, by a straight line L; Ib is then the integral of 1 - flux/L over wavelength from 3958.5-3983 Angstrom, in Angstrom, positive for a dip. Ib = 8.7 Angstrom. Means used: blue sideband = 21.9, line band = 18.5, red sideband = 30.3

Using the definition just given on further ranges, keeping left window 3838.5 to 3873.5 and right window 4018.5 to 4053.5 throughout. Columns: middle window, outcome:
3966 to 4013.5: 5.0 Angstrom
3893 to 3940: 8.8 Angstrom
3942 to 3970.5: 7.4 Angstrom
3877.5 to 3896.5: 2.1 Angstrom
